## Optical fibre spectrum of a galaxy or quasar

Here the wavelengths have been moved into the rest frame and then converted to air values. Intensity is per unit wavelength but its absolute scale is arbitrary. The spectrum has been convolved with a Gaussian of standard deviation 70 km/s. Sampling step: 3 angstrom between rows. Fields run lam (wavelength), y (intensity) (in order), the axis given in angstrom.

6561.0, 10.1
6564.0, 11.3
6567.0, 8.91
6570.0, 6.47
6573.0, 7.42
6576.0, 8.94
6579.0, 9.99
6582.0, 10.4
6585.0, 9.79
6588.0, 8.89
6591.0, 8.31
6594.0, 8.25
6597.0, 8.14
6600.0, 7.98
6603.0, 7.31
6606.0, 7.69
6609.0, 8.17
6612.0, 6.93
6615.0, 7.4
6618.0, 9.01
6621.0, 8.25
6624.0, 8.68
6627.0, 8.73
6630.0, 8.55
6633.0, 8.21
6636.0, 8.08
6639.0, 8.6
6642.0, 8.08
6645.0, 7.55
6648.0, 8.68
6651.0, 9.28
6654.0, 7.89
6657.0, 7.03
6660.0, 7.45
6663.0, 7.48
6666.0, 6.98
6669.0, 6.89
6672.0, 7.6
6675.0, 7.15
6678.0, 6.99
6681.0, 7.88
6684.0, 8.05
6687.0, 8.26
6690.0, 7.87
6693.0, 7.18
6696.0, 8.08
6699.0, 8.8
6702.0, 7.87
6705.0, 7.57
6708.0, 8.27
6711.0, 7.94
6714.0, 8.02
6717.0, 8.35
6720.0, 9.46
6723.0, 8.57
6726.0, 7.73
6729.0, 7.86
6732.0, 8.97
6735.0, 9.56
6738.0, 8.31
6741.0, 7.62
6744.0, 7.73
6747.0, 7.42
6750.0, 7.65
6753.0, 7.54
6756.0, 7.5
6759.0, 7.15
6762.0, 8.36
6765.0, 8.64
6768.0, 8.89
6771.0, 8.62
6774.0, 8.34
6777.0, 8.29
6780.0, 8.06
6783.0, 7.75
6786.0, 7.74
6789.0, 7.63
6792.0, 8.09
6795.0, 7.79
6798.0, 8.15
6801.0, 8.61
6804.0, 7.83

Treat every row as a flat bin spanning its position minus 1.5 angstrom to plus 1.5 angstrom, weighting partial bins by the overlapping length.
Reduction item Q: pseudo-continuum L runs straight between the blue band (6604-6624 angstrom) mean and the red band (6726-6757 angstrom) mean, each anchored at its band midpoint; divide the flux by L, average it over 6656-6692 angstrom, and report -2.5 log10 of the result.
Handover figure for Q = 0.071 mag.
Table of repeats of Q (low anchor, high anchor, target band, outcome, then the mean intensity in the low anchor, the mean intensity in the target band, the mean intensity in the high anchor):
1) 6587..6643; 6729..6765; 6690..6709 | 0.02 mag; 8.17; 7.95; 8.01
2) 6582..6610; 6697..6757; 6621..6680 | 0.05 mag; 8.4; 7.9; 8.14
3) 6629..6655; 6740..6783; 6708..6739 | -0.05 mag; 8.33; 8.47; 7.98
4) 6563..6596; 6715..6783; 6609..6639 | 0.07 mag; 8.92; 8.22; 8.2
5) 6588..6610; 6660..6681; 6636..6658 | -0.09 mag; 8.04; 8.18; 7.25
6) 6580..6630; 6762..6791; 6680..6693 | 0.05 mag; 8.39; 7.92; 8.22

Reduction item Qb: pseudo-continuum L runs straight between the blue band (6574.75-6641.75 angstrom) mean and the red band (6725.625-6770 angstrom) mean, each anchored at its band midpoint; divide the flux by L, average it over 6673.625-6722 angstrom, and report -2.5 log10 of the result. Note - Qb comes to 0.029 mag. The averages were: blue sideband 8.46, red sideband 8.08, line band 7.99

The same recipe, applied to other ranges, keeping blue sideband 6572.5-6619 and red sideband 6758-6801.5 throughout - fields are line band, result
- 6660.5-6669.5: 0.16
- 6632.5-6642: 0.01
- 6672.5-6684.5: 0.11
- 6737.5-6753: 0.07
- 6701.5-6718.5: 0.03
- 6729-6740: -0.07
